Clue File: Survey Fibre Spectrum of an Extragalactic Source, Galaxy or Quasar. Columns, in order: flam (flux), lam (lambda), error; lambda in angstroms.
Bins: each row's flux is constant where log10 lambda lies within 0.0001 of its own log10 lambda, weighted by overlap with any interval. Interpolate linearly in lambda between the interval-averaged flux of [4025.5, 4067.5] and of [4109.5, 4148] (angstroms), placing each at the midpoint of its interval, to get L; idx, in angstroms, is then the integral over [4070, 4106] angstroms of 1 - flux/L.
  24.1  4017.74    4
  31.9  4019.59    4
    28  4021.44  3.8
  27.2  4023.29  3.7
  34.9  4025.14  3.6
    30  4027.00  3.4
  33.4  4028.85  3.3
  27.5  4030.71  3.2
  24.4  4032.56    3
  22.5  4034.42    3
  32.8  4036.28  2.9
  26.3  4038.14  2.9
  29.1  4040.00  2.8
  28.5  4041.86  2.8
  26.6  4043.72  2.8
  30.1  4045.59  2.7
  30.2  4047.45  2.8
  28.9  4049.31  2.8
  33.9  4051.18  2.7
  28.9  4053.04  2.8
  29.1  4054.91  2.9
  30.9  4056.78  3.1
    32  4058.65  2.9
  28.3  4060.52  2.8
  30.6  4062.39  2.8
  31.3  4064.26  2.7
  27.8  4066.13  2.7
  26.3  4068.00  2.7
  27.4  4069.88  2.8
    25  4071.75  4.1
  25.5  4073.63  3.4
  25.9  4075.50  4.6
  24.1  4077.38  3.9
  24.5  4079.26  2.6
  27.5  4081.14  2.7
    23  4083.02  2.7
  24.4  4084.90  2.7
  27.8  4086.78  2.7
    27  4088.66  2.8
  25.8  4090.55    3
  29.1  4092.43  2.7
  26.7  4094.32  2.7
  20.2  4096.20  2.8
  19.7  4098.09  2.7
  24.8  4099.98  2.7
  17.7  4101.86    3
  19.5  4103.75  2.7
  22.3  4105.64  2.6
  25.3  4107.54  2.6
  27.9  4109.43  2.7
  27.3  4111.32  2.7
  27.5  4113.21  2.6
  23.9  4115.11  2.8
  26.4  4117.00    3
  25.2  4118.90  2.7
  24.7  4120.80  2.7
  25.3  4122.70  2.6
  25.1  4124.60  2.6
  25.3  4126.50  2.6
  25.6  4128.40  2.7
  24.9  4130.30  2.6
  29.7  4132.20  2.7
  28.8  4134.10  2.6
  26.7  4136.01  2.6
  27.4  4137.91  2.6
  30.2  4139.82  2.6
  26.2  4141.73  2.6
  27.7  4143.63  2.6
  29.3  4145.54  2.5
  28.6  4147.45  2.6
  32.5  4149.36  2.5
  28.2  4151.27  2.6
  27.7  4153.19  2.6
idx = 4.8 angstroms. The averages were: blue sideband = 29.3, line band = 24.3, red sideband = 26.8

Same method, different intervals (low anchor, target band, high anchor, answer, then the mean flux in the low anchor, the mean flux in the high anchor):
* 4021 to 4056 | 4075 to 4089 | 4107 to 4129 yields 0.94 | 29.1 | 25.8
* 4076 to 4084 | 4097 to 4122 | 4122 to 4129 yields 1.13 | 24.8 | 25.3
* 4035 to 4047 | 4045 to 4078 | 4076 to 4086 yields -2.40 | 28.8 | 24.8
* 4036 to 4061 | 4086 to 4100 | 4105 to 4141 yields 1.28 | 29.6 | 26.3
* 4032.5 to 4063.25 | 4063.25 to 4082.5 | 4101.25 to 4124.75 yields 0.64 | 29.1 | 24.5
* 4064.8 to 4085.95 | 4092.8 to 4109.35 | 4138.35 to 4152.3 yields 2.64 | 25.7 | 28.9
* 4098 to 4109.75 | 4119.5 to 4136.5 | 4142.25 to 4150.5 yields 0.09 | 22.4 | 29.3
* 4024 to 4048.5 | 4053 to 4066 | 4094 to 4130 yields -1.24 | 28.9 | 24.2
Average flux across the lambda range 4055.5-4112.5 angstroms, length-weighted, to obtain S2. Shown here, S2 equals 25.9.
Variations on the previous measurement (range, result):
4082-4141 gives 25.3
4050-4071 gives 29.6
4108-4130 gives 25.8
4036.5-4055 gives 29.3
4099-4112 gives 23.5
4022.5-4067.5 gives 29.4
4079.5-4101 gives 25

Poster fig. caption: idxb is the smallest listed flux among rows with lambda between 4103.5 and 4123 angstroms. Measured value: 19.5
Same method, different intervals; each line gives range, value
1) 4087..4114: 17.7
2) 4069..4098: 20.2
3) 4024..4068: 22.5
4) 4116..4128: 24.7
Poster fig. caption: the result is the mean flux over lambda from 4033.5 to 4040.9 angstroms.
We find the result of 27.7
